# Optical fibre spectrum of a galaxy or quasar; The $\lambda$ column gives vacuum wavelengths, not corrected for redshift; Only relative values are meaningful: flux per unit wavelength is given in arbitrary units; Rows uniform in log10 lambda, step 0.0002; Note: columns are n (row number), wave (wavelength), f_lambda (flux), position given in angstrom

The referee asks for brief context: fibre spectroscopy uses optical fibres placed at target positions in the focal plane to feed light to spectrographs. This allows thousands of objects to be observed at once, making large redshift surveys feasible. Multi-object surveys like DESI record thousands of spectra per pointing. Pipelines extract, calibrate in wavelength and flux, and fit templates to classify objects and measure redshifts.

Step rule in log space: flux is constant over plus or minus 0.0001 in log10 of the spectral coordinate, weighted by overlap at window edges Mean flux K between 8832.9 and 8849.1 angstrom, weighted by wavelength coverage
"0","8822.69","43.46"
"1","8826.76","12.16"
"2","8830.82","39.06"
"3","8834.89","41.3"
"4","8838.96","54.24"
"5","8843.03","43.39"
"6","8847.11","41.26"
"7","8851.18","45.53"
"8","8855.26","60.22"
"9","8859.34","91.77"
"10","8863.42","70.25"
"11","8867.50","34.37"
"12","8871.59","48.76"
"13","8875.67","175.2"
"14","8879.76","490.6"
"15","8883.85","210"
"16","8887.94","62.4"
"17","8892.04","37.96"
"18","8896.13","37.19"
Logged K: 45.1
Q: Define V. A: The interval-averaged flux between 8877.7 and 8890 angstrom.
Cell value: 254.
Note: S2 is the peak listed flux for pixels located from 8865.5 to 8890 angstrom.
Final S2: 490.6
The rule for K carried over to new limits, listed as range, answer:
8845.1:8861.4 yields 59.8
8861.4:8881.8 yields 164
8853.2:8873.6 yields 61.1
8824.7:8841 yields 36.7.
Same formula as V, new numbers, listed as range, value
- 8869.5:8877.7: 112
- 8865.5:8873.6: 41.5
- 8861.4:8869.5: 52.4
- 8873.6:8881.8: 332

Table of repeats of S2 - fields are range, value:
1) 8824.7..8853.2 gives 54.24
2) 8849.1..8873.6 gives 91.77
